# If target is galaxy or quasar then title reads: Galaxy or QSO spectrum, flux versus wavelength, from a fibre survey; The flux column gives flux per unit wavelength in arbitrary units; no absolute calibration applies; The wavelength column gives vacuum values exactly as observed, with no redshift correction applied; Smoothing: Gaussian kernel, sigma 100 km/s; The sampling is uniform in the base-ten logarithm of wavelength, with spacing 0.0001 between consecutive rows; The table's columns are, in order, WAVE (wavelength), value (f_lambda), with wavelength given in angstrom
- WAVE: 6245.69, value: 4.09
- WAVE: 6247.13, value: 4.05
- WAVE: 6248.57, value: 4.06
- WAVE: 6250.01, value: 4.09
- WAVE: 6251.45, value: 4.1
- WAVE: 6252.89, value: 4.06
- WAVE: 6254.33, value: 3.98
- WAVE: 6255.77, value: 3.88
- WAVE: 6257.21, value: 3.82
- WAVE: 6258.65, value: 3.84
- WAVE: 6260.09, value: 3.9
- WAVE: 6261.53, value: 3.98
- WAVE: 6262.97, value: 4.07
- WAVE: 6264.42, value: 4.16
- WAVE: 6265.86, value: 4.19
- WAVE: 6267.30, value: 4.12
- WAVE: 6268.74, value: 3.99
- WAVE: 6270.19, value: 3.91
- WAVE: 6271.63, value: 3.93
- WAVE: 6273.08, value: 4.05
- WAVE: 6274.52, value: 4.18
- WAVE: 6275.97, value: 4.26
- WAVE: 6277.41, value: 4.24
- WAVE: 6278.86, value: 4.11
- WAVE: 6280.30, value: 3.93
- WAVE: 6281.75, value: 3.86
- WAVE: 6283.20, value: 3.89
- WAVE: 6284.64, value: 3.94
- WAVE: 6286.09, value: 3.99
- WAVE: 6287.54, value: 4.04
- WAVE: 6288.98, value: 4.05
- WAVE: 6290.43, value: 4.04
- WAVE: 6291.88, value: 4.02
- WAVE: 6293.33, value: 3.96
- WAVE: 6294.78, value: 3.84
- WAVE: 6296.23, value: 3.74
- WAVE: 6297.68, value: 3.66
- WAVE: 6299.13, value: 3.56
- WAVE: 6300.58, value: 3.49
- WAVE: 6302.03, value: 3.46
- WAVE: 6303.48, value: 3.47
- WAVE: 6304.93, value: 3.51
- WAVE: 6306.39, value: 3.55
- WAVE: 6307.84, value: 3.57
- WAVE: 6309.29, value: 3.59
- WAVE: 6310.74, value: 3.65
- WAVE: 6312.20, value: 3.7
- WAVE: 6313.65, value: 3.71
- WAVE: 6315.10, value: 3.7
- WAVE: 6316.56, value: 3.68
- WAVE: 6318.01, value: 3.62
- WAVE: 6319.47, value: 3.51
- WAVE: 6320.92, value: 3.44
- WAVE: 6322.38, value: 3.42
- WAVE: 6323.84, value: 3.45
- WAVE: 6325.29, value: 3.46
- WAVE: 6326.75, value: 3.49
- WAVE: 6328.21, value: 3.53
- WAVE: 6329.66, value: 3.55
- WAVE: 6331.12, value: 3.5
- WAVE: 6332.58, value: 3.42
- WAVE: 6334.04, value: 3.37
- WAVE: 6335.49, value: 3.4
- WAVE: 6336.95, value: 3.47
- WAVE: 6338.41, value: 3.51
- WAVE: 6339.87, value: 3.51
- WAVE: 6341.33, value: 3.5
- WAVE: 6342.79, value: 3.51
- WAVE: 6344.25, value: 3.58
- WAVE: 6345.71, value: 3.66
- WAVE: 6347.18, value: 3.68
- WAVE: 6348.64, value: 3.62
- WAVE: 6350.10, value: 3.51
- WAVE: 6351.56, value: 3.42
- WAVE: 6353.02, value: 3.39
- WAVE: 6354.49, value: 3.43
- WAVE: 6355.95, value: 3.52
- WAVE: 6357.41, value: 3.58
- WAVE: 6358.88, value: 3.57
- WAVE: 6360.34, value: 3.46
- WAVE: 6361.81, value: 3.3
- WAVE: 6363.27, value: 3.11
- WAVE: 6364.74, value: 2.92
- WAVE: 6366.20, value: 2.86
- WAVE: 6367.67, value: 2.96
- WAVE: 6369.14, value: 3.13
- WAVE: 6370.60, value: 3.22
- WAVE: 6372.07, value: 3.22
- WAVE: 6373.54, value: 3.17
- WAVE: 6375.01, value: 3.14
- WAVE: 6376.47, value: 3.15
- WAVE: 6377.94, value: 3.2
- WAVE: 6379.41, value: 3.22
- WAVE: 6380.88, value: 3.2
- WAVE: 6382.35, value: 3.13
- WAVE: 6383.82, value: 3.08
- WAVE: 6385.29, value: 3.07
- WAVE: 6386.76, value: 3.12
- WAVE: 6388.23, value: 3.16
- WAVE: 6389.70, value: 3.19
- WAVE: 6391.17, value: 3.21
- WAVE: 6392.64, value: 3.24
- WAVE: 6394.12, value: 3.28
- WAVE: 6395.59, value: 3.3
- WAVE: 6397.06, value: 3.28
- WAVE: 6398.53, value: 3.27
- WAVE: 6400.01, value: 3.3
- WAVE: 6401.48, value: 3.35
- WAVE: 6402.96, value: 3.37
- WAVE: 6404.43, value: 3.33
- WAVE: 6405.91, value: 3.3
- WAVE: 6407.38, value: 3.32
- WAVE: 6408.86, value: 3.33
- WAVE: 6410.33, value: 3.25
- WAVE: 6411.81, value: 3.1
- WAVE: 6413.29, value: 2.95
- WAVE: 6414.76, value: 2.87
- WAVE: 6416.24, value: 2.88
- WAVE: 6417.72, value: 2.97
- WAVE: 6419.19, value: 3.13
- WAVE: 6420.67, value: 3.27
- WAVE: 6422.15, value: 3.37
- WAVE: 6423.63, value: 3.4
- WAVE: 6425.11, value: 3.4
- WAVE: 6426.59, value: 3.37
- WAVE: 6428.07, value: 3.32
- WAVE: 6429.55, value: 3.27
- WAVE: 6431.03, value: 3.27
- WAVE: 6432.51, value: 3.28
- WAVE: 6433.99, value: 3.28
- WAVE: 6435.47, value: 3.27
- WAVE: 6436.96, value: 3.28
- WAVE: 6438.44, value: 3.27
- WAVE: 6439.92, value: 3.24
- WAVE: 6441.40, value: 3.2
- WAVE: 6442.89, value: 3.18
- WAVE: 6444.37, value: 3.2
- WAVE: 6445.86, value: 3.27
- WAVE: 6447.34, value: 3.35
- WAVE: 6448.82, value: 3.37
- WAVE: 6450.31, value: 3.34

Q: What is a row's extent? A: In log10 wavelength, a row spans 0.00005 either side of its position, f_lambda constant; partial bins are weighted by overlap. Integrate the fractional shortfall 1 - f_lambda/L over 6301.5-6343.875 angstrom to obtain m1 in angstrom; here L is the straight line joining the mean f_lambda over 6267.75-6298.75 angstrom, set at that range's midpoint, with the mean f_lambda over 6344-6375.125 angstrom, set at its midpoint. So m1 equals 1.4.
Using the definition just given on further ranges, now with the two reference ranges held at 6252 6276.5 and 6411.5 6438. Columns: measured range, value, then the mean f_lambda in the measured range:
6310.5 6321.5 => 0.38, 3.63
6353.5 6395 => 3.02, 3.21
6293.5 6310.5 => 1.01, 3.6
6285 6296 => -0.26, 3.98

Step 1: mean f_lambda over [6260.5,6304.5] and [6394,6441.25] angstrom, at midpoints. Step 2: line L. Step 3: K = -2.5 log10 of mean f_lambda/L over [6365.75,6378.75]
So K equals 0.12 mag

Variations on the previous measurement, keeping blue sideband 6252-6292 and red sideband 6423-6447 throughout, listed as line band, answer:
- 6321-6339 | 0.09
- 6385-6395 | 0.10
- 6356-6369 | 0.12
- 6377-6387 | 0.12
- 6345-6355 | 0.04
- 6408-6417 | 0.11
